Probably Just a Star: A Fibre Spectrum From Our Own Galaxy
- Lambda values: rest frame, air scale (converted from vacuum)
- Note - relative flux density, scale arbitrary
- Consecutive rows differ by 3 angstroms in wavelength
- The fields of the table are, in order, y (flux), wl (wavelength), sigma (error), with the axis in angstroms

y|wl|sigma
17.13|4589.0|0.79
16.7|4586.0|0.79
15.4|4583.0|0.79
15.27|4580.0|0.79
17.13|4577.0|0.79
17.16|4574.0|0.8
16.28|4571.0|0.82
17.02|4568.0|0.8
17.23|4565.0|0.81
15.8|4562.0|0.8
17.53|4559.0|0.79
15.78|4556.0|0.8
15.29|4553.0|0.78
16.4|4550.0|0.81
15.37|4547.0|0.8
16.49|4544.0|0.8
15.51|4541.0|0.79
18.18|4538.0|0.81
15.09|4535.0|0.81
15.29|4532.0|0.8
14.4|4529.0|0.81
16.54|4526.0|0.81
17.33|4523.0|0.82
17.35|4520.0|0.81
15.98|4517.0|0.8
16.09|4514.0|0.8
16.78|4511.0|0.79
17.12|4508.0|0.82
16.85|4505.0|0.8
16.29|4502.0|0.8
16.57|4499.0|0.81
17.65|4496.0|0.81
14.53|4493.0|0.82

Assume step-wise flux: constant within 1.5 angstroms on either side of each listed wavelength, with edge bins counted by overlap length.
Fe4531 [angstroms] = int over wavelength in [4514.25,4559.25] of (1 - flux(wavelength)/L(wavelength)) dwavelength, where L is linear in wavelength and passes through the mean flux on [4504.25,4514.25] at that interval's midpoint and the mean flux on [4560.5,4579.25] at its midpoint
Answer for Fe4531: 1.7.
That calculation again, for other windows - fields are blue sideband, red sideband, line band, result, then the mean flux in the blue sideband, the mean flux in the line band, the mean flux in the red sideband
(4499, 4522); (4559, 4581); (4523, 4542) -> 0.78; 16.6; 16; 16.7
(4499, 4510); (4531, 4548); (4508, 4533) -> 0.18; 16.7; 16.3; 16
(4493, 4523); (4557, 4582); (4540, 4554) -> 0.67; 16.7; 15.8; 16.6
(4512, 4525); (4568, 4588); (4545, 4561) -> 0.42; 16.7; 16.1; 16.4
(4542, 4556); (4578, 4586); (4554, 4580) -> -1.41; 15.9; 16.6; 15.7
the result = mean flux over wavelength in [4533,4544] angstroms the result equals 16.2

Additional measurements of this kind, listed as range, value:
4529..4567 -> 16.1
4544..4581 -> 16.4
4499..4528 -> 16.7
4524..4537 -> 15.5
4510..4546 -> 16.2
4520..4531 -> 16.2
